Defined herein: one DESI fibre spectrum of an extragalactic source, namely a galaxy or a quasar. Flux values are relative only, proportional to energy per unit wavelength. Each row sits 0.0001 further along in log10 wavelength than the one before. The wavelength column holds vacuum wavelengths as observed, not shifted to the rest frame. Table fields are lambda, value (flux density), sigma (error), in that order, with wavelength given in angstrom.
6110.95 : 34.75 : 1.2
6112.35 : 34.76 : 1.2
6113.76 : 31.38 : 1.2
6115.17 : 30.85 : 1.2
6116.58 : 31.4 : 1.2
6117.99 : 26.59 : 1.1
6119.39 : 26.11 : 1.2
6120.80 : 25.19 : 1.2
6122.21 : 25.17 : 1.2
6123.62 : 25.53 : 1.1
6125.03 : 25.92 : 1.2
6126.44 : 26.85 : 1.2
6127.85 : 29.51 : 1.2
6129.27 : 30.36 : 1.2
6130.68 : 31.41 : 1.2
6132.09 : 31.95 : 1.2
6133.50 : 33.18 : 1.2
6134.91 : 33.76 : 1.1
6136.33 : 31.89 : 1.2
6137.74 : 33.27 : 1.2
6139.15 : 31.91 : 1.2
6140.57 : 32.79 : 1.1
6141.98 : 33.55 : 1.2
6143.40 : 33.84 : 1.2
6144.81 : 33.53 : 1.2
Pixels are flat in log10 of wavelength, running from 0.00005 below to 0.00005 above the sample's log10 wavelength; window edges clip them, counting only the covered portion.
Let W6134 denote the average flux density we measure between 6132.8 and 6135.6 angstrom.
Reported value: 33.5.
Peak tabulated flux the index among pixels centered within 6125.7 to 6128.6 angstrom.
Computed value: 29.51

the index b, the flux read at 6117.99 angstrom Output 26.59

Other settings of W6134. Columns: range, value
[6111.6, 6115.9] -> 32.4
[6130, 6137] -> 32.4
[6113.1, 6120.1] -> 29.3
